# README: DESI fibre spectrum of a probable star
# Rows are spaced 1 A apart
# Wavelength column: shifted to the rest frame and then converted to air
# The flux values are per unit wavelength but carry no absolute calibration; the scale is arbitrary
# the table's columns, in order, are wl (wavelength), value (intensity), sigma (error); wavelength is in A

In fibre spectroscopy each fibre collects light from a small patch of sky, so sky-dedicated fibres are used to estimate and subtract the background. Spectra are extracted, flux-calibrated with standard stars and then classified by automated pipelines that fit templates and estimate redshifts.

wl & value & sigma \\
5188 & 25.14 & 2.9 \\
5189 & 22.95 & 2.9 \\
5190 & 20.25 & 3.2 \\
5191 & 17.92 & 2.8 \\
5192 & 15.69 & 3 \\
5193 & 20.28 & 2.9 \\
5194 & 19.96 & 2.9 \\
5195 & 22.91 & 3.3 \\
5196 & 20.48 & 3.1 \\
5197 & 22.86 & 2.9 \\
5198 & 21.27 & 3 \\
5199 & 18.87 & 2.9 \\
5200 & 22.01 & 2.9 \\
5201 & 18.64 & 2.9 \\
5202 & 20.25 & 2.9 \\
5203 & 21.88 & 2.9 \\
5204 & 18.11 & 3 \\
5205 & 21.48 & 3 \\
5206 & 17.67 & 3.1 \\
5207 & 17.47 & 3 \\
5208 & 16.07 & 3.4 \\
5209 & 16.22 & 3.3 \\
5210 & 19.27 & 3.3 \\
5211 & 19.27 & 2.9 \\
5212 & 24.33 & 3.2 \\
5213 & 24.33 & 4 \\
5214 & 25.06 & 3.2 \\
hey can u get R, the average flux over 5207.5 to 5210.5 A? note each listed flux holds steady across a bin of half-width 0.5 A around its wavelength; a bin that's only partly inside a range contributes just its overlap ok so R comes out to 17.2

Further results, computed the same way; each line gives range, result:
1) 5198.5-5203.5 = 20.3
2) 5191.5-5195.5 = 19.7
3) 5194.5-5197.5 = 22.1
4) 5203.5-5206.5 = 19.1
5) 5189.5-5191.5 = 19.1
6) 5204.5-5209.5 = 17.8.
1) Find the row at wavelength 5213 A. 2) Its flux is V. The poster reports 24.33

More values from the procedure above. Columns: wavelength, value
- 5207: 17.47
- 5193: 20.28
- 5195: 22.91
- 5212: 24.33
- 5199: 18.87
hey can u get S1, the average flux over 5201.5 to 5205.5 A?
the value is 20.4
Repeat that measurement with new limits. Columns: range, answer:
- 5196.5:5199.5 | 21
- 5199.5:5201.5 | 20.3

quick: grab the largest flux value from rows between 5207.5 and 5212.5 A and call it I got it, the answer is 24.33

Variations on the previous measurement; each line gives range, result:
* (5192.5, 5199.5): 22.91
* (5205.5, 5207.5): 17.67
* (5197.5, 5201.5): 22.01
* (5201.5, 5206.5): 21.88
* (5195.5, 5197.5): 22.86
